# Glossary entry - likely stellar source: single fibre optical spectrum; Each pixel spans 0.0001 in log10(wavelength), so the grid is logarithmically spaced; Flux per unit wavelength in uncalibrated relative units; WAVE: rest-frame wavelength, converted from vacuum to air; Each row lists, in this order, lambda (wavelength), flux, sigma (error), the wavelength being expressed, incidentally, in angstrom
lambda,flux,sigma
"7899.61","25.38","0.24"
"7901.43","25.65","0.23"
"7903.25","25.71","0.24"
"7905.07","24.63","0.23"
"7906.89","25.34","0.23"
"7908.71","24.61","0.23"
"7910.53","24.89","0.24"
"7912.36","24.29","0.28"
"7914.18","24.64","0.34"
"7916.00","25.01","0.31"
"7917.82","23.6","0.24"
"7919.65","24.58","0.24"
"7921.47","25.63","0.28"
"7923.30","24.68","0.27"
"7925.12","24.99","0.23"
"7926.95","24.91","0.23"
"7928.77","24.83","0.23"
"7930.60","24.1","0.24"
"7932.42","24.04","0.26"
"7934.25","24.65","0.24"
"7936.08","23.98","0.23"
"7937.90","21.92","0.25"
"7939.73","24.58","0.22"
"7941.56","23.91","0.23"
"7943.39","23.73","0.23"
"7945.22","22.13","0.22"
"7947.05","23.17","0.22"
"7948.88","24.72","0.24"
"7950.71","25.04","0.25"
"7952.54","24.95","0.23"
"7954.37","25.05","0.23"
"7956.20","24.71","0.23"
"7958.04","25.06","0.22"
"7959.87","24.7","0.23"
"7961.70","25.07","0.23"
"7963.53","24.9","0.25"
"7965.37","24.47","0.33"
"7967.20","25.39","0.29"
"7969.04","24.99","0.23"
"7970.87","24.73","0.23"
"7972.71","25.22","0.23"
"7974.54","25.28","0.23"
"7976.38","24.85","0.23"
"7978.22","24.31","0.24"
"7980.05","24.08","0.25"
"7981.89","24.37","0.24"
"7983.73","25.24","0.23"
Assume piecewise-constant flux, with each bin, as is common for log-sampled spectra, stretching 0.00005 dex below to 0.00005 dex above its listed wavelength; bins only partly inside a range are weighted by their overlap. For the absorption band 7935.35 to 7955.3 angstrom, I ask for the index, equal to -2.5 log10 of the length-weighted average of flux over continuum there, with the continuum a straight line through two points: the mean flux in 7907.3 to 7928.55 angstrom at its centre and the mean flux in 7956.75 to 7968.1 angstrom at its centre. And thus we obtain 0.04 mag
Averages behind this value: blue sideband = 24.7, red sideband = 24.9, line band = 23.9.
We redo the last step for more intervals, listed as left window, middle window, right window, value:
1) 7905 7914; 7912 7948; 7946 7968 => 0.026 mag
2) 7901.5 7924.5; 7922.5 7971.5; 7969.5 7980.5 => 0.017 mag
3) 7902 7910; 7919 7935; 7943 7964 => 0.004 mag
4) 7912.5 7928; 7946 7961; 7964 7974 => 0.010 mag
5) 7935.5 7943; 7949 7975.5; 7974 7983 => -0.036 mag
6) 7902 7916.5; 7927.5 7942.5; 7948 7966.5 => 0.038 mag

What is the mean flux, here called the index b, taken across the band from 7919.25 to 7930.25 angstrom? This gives 24.9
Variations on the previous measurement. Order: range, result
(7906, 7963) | 24.4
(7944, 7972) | 24.6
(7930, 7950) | 23.7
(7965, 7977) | 25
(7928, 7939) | 23.9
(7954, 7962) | 24.9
